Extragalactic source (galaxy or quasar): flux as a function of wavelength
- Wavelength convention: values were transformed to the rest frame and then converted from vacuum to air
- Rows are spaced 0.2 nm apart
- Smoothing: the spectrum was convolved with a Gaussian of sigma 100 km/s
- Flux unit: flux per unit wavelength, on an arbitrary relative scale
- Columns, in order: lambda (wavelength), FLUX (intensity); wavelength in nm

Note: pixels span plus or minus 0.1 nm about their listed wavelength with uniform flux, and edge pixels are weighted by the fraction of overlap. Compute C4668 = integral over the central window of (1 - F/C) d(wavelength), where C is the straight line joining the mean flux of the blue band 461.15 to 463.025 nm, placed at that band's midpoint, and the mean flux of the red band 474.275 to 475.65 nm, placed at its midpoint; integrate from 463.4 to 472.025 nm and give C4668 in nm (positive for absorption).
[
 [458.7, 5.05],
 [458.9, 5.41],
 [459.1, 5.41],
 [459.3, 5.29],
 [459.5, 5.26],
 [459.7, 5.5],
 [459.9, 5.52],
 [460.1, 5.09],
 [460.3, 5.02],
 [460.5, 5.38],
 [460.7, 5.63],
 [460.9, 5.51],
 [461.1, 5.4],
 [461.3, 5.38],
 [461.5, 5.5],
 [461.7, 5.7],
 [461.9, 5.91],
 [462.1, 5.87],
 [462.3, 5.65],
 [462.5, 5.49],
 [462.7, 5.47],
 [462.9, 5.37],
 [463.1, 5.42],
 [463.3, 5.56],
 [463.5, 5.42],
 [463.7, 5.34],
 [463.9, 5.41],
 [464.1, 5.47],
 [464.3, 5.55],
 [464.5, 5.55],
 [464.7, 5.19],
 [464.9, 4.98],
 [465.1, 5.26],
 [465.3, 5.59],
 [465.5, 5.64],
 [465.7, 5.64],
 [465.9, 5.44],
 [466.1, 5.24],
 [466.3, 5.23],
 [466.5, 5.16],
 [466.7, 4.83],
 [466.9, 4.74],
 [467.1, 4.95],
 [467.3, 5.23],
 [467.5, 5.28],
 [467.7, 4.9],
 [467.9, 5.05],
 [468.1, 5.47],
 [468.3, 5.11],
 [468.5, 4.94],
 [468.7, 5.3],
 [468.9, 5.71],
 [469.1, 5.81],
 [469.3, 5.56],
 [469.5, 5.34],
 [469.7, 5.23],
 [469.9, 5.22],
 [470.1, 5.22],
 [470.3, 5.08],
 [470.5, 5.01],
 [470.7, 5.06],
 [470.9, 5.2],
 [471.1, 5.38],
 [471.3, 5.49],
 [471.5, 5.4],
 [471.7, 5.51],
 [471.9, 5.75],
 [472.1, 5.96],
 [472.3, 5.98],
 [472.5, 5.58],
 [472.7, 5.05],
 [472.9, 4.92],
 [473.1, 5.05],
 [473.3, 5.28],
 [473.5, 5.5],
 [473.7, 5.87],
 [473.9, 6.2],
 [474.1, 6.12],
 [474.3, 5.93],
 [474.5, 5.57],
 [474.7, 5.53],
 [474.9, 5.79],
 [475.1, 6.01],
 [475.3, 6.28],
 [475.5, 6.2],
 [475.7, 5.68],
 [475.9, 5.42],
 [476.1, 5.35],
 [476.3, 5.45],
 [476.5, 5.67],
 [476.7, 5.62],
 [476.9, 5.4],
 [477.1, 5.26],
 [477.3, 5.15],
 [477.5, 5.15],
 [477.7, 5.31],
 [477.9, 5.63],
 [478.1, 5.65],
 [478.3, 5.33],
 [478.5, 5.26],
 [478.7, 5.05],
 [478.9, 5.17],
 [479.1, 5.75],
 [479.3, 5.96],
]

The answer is 0.63 nm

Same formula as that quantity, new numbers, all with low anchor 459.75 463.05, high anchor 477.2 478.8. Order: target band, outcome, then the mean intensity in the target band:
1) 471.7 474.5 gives -0.133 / 5.62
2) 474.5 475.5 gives -0.103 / 5.9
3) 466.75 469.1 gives 0.108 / 5.17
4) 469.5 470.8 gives 0.060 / 5.15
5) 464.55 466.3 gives 0.026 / 5.37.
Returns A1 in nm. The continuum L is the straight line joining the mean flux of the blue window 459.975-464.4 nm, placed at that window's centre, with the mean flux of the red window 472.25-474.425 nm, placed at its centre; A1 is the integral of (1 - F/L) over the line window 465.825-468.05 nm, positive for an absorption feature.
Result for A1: 0.17 nm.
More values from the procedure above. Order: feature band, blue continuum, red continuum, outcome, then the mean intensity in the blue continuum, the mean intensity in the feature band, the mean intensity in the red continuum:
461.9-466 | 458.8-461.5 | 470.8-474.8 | -0.034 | 5.37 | 5.48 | 5.56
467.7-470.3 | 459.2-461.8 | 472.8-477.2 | 0.111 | 5.4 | 5.3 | 5.64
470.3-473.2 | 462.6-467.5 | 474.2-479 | 0.039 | 5.32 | 5.37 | 5.54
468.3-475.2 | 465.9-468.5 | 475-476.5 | -0.032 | 5.11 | 5.48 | 5.76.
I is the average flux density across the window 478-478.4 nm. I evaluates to 5.49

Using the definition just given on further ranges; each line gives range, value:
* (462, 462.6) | 5.67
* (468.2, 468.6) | 5.03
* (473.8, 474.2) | 6.16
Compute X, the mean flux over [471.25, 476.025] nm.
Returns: 5.67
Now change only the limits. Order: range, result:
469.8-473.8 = 5.38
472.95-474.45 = 5.68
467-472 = 5.29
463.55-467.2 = 5.29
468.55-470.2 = 5.41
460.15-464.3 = 5.49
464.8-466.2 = 5.4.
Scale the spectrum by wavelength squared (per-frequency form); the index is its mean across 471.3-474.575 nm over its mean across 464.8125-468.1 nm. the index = 1.11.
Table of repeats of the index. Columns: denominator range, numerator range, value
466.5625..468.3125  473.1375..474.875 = 1.16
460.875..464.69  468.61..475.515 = 1.04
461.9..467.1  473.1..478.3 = 1.10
